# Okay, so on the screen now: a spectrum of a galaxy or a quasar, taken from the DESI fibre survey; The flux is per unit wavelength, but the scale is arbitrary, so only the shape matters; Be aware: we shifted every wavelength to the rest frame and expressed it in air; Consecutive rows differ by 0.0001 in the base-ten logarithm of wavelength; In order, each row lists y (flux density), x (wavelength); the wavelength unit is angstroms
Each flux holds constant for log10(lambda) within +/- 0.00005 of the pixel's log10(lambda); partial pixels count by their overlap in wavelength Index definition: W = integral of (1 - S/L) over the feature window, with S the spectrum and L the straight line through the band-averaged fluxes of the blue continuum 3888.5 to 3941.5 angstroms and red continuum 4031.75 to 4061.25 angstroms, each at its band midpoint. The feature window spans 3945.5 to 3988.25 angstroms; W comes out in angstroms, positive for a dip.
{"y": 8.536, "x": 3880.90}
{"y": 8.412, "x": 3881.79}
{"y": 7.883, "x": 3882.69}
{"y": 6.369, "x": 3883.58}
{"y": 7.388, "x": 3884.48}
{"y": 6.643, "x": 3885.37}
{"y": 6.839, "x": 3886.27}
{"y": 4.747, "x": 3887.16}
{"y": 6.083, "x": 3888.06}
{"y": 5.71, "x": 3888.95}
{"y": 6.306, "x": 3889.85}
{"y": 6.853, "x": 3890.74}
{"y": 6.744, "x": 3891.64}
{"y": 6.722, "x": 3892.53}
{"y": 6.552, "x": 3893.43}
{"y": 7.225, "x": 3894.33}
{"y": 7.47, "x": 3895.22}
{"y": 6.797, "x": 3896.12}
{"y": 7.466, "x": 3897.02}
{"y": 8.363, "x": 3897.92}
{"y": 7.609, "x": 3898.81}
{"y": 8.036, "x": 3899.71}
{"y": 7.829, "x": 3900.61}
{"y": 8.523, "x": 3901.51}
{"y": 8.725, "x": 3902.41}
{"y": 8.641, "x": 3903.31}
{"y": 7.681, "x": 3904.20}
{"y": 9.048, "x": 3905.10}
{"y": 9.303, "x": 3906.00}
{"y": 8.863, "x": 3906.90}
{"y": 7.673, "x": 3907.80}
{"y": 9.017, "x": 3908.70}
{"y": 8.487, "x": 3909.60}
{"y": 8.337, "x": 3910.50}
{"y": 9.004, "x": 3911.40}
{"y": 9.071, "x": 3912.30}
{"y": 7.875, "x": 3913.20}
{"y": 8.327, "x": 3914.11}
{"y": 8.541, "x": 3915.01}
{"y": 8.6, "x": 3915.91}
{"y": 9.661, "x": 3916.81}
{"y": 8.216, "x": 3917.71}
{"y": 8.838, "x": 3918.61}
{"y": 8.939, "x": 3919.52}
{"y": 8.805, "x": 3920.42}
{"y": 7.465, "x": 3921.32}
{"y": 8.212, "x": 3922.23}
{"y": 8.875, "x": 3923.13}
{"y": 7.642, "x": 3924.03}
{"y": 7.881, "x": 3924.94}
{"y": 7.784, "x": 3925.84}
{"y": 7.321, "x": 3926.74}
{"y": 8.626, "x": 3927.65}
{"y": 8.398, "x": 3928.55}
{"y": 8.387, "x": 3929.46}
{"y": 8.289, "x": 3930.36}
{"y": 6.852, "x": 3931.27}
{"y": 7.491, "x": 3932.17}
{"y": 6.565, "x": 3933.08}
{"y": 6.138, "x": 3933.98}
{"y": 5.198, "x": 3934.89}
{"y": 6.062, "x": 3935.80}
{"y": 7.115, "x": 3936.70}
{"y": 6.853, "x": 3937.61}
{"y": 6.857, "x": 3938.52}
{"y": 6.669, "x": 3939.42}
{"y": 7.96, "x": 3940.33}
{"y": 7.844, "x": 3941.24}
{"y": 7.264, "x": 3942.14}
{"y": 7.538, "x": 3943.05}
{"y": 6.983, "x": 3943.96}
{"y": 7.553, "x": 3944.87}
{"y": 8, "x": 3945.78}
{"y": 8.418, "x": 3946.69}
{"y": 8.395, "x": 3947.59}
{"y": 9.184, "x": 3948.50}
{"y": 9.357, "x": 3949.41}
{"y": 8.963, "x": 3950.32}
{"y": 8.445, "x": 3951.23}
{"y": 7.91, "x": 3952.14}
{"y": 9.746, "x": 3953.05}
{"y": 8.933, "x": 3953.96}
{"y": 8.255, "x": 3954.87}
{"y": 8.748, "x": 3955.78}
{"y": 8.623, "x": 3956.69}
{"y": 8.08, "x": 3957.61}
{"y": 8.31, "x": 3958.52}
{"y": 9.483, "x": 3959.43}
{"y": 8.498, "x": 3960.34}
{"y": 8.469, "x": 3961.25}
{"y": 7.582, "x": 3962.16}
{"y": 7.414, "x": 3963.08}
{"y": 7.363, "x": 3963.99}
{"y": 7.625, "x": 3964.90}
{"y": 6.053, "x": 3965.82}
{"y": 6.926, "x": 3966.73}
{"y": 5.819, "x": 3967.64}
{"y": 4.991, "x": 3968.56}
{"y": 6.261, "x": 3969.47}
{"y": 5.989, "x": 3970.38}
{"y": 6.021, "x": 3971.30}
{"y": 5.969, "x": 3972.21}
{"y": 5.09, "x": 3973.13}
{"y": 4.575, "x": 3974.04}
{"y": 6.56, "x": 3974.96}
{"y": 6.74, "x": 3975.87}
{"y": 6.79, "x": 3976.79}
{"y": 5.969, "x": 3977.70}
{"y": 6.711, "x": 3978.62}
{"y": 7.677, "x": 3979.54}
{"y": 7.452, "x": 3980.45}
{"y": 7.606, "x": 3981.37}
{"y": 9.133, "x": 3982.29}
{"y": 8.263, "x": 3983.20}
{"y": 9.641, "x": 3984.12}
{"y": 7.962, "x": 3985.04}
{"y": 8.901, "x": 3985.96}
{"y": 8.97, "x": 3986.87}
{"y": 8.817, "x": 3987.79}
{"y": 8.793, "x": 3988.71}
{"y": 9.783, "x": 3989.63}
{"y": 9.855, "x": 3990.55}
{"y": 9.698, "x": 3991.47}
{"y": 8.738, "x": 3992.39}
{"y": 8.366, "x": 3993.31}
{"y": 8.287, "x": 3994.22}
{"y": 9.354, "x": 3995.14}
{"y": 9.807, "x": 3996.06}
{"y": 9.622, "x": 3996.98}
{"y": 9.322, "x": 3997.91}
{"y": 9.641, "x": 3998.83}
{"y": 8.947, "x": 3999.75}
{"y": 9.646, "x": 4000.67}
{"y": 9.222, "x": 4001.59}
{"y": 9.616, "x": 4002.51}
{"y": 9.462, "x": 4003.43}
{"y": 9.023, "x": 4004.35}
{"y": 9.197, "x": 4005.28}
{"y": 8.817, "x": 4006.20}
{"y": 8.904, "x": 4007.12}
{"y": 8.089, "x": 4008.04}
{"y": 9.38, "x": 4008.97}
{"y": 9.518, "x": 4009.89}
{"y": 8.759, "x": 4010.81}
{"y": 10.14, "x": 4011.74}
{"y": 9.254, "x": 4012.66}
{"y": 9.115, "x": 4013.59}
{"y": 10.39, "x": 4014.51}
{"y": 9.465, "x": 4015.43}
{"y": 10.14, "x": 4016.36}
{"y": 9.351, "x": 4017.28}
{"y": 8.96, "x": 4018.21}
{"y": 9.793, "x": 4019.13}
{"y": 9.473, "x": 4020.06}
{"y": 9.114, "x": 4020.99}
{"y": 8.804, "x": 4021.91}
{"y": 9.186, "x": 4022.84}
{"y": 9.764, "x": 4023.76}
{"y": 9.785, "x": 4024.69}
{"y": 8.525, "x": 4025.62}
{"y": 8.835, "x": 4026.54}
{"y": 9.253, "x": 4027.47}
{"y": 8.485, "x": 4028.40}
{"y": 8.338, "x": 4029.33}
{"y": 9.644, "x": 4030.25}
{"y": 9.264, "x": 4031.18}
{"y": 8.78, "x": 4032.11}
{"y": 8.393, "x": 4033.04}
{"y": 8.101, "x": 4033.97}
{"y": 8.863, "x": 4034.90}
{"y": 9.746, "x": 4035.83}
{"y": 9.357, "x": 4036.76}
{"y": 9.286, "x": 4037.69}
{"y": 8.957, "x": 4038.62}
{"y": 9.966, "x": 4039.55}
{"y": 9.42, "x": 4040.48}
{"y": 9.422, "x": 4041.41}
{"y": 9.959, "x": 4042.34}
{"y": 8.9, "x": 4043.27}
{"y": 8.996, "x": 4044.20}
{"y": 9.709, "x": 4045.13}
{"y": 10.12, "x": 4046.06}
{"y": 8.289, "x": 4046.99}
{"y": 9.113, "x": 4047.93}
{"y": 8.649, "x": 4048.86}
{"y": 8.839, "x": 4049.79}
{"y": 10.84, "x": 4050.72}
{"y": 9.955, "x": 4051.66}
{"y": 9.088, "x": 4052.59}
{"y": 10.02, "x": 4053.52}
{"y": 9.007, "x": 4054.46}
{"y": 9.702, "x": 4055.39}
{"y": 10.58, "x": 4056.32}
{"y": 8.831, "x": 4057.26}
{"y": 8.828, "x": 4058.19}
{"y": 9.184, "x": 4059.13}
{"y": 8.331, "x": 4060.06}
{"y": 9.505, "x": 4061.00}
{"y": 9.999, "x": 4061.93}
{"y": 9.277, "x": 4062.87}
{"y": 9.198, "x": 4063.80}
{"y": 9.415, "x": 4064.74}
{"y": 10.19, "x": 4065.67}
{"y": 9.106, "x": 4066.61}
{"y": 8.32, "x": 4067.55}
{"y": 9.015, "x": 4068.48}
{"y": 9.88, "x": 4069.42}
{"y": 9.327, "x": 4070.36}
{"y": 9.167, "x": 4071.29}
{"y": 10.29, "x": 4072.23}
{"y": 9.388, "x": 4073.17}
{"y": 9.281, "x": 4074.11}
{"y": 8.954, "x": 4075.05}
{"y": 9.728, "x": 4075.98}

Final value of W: 3.58 angstroms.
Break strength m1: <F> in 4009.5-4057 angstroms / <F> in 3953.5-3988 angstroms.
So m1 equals 1.3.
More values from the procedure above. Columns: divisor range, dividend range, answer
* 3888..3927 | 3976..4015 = 1.11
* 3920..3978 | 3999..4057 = 1.24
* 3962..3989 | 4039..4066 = 1.33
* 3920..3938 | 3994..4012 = 1.23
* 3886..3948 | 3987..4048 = 1.20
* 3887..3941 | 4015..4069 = 1.20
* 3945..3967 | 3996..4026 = 1.13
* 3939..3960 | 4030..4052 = 1.12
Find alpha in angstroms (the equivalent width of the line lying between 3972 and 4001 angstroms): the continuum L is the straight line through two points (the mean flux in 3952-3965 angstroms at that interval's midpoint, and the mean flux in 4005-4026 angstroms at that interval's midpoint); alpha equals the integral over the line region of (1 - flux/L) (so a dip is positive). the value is 2.04 angstroms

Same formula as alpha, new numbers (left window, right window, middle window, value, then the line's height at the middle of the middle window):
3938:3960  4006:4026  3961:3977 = 4.0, 8.55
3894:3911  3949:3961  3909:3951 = 2.5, 8.46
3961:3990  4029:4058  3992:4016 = -3.4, 8.1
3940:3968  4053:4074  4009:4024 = -1.1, 8.82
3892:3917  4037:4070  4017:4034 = 0.1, 9.14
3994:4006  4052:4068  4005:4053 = 0.5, 9.33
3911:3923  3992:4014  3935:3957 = 2.1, 8.78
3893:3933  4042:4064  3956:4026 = 3.7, 8.85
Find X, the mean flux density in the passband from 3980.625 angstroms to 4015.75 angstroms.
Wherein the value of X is 9.13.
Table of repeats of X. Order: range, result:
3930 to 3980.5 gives 7.33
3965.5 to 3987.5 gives 6.94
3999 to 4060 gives 9.27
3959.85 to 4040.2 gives 8.49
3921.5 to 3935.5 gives 7.55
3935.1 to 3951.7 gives 7.71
